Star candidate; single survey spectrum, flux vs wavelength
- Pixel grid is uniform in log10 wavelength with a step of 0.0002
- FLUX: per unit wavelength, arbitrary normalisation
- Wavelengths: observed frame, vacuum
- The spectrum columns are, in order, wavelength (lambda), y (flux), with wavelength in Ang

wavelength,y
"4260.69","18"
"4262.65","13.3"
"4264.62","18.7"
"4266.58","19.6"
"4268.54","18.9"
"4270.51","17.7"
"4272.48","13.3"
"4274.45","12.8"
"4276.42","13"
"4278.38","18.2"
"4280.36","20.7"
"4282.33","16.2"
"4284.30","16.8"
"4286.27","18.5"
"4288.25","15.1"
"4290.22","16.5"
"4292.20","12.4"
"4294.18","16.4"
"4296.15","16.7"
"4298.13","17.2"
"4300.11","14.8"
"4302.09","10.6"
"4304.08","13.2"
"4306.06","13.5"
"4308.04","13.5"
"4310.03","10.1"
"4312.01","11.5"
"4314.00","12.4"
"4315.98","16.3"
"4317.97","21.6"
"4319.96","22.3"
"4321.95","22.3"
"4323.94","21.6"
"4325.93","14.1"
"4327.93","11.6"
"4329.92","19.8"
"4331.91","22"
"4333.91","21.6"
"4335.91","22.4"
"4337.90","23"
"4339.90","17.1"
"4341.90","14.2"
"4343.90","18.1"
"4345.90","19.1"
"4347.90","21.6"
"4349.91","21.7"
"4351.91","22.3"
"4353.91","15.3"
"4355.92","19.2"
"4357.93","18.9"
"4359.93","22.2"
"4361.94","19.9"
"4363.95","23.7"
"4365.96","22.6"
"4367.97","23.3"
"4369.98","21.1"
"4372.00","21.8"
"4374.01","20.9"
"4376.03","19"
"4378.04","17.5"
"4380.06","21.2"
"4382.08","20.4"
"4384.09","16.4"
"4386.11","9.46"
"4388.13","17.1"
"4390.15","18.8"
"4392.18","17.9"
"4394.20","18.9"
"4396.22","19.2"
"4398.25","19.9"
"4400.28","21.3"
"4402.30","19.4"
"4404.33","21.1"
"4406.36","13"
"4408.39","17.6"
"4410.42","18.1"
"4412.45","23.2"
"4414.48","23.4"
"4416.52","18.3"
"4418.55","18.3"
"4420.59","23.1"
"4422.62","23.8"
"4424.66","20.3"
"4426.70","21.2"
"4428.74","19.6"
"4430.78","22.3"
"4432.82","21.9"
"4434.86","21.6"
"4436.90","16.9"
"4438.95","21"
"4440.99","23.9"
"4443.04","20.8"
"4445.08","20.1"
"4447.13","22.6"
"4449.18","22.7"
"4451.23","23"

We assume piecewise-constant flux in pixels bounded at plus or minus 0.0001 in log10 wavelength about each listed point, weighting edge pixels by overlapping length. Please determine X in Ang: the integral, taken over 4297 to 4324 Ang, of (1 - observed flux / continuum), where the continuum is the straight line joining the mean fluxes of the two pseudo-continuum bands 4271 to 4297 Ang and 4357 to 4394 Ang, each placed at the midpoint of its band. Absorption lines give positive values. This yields 2.3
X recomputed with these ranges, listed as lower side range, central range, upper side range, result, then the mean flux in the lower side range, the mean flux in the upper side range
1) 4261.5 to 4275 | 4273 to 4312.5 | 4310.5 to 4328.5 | 4.3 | 16.5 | 17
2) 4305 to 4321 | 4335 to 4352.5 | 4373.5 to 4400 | -3.6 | 15.2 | 18.2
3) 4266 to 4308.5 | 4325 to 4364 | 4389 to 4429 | -3.6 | 15.7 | 19.8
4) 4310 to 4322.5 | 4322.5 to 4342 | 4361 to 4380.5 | -0.9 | 17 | 21.1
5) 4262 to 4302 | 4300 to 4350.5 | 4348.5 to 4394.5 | 1.7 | 16.2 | 19.6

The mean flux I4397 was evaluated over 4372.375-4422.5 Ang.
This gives 19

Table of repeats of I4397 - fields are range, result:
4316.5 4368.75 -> 20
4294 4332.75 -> 16.1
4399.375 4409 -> 18.5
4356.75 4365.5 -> 21.2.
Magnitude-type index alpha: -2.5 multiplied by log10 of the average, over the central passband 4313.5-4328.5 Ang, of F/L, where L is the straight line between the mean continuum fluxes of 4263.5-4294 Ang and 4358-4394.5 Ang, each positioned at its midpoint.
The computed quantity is -0.02 mag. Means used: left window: 16.5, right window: 19.6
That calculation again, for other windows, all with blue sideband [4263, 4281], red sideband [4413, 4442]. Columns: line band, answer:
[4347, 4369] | -0.096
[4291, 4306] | 0.210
